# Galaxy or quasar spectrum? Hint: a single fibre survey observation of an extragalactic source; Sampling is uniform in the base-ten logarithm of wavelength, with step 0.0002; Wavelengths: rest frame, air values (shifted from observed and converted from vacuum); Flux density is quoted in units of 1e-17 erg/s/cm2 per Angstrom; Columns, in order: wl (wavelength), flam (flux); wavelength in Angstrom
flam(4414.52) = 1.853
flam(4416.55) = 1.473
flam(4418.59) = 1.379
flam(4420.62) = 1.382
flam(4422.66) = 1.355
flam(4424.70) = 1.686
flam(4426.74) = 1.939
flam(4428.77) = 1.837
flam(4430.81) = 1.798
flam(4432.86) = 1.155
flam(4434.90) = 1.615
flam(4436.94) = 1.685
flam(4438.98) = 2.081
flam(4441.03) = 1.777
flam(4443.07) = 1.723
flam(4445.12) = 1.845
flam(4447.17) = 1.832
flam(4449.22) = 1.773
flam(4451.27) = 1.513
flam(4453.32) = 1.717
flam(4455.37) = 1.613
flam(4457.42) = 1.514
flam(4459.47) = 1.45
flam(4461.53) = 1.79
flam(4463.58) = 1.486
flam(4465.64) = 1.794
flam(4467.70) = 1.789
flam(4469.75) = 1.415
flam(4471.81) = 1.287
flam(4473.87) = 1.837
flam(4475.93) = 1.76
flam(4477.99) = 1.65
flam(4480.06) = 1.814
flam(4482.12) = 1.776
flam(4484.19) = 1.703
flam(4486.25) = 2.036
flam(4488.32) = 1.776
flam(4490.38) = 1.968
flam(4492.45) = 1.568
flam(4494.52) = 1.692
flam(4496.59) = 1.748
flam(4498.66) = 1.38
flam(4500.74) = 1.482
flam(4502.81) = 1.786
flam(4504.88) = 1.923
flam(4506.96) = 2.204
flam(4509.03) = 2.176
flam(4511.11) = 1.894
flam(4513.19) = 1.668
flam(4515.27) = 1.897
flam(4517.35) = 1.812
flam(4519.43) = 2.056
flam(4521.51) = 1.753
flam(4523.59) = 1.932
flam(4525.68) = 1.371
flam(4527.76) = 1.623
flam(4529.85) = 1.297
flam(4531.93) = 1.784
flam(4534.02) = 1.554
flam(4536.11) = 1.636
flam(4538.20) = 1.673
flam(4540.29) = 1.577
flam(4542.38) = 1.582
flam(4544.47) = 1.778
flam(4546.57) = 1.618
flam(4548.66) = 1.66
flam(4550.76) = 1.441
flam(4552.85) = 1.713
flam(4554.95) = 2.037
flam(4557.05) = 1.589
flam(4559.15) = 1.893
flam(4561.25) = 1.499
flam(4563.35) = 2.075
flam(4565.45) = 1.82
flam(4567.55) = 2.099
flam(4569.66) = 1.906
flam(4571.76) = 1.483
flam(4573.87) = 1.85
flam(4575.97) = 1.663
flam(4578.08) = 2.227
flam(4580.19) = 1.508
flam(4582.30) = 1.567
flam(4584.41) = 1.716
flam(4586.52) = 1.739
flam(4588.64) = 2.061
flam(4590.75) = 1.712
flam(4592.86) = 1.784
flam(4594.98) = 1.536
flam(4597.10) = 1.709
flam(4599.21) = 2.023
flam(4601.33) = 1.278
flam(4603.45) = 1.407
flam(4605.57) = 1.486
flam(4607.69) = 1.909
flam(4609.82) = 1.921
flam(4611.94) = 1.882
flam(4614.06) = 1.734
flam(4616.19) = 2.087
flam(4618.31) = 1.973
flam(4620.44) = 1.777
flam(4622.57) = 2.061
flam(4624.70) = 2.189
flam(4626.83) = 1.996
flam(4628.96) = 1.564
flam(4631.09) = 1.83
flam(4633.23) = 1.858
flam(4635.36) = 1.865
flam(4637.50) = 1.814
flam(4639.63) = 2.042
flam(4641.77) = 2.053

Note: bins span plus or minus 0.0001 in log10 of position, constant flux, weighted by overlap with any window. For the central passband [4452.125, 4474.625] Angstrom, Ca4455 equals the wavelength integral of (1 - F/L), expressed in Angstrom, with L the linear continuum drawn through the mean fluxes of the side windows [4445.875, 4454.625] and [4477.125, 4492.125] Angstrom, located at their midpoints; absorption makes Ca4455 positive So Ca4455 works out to 1.8 Angstrom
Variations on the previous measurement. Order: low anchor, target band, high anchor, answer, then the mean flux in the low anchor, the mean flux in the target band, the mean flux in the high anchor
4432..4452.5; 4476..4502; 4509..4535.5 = 0.1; 1.7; 1.72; 1.74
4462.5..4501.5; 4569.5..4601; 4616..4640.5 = 1.6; 1.68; 1.75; 1.91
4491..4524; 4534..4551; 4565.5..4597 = 1.6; 1.81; 1.62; 1.77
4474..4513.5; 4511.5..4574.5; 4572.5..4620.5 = 1.9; 1.79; 1.72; 1.76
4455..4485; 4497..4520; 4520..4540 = -2.8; 1.65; 1.84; 1.63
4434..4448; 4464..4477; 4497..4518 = 1.2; 1.8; 1.64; 1.82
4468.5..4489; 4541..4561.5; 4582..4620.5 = 0.6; 1.71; 1.69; 1.76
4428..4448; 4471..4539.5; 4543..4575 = 0.2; 1.73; 1.74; 1.76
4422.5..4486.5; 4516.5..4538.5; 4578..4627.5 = 0.8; 1.69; 1.68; 1.79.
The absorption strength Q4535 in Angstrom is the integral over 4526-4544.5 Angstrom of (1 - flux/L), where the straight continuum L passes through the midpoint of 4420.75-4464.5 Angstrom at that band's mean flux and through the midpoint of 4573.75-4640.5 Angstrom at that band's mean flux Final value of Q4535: 1.62 Angstrom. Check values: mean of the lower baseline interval 1.67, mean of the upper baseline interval 1.8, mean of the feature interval 1.59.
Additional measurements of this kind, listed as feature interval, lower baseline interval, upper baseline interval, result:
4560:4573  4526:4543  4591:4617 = -1.3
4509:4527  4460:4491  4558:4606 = -0.9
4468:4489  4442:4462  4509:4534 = -0.1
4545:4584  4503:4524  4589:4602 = 0.7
